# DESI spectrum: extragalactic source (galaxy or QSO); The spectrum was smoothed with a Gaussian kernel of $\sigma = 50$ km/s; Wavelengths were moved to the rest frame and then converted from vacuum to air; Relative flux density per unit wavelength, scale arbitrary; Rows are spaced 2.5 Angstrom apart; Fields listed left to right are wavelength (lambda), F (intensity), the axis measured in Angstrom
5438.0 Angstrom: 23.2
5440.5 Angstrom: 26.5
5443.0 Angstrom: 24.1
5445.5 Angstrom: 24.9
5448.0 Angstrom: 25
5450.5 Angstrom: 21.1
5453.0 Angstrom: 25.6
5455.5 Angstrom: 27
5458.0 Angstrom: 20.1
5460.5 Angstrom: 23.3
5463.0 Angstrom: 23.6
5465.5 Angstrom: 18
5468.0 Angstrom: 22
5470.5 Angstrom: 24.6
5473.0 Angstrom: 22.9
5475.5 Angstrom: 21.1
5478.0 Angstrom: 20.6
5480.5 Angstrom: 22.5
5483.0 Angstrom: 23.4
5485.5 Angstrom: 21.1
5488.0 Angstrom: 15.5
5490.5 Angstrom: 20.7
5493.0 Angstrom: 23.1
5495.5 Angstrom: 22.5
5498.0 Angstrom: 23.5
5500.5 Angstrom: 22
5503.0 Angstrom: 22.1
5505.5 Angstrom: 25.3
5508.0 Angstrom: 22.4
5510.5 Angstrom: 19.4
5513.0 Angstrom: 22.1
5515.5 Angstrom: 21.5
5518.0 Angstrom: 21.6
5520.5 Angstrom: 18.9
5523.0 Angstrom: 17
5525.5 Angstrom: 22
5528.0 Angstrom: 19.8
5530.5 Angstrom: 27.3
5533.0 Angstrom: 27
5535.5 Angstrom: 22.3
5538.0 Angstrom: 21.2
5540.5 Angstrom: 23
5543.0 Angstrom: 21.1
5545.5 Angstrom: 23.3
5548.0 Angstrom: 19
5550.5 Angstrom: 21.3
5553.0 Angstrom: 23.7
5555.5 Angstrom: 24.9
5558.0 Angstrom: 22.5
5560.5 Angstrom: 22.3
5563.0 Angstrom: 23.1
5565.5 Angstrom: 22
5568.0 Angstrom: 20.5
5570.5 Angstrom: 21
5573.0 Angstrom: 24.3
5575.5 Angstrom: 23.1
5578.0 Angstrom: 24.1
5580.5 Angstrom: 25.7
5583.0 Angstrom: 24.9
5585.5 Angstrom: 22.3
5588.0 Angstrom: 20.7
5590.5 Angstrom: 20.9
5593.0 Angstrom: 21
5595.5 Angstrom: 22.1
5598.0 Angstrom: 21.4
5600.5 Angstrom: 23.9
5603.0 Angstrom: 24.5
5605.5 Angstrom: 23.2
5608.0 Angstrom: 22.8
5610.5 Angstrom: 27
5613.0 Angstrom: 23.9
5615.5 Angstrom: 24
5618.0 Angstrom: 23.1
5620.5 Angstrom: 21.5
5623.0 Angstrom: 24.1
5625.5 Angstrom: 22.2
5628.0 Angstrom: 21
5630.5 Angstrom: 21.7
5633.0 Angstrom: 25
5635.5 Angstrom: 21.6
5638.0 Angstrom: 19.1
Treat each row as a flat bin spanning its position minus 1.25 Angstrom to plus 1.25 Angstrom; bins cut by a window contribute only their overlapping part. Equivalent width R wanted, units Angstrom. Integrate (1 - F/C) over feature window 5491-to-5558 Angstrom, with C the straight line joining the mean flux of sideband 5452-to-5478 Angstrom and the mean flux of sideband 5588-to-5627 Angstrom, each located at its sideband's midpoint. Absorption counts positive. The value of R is 1.8 Angstrom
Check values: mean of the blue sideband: 22.7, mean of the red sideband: 23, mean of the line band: 22.2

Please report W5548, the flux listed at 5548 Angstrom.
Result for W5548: 19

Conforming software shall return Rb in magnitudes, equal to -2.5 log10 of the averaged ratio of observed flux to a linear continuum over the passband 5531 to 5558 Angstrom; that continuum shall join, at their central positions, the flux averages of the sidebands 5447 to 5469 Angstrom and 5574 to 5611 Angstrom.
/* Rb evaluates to 0.01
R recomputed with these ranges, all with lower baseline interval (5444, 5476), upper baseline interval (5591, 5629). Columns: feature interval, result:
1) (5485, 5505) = 1.4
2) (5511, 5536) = 1.3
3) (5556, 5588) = 0.1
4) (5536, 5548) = 0.6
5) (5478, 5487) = 0.5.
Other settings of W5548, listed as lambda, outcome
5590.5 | 20.9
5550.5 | 21.3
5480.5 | 22.5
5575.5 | 23.1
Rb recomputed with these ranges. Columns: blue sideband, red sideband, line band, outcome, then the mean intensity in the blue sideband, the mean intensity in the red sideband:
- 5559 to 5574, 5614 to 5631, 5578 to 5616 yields -0.040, 22.2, 22.6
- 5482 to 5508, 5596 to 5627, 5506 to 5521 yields 0.043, 21.9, 23.4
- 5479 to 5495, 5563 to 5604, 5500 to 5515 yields -0.038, 21.1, 22.7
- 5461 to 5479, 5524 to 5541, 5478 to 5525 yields 0.058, 21.9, 23.1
